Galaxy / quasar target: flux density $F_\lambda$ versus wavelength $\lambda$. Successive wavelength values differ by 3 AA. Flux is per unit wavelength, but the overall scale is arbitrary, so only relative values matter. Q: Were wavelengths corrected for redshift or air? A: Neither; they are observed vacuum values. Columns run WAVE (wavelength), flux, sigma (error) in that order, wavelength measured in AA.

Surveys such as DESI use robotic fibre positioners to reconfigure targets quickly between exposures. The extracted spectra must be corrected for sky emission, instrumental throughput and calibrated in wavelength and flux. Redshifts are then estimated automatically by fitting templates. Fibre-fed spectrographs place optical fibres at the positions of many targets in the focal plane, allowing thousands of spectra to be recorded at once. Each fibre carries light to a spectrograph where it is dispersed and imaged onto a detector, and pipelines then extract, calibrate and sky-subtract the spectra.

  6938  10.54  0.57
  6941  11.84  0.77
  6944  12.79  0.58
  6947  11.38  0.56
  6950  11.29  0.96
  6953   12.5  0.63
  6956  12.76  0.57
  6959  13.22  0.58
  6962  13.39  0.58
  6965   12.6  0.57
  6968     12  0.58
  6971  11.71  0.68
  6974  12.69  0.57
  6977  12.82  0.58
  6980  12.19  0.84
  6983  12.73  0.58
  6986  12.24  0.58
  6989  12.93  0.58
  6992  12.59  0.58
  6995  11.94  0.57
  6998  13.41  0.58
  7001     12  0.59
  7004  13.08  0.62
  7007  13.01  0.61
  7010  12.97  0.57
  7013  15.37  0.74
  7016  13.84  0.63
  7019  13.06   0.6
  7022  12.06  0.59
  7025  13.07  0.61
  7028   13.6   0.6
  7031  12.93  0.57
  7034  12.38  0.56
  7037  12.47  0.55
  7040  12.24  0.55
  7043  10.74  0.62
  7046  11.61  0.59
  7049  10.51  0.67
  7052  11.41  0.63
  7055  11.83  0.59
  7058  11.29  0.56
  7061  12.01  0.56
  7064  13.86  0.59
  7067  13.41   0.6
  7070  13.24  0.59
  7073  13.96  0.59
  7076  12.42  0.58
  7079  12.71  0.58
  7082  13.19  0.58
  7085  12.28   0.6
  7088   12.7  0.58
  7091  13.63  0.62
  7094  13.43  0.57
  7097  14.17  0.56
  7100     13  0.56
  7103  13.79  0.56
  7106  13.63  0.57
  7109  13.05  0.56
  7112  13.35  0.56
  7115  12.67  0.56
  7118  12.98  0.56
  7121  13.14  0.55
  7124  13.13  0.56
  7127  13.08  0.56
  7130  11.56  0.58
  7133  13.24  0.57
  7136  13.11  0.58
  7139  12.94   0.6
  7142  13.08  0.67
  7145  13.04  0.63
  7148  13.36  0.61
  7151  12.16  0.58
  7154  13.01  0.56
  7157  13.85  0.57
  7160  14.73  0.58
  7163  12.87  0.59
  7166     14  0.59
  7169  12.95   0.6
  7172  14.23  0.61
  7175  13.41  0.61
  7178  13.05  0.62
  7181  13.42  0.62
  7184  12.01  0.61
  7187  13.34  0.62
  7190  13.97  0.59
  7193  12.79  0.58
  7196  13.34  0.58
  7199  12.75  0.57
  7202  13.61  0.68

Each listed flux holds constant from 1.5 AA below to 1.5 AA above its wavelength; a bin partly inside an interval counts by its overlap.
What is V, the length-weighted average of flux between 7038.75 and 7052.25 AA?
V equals 11.3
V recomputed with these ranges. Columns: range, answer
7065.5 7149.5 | 13.1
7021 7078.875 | 12.4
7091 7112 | 13.5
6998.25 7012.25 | 13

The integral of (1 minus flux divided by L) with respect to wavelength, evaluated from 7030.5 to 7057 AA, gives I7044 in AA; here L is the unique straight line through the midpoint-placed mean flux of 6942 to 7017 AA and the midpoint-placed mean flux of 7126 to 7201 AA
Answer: 2.3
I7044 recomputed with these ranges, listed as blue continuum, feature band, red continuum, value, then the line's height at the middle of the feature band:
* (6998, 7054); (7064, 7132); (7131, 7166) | -0.9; 13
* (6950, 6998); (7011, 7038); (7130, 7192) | -1.0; 12.7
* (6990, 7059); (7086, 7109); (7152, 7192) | -0.8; 13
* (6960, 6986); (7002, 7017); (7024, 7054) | -1.6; 12.3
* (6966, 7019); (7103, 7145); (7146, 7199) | 0.5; 13.2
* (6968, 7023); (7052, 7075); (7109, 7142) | 0.3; 12.9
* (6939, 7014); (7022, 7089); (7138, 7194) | 2.3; 12.9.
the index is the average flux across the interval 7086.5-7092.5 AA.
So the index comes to 13.2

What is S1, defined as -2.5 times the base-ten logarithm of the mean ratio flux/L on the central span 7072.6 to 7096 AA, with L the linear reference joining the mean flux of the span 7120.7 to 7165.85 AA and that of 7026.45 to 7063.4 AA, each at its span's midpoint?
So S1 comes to -0.05 mag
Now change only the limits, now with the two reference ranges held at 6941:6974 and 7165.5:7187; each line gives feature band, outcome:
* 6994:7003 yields 0.00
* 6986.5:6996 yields 0.00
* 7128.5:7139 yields 0.03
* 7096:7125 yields -0.02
